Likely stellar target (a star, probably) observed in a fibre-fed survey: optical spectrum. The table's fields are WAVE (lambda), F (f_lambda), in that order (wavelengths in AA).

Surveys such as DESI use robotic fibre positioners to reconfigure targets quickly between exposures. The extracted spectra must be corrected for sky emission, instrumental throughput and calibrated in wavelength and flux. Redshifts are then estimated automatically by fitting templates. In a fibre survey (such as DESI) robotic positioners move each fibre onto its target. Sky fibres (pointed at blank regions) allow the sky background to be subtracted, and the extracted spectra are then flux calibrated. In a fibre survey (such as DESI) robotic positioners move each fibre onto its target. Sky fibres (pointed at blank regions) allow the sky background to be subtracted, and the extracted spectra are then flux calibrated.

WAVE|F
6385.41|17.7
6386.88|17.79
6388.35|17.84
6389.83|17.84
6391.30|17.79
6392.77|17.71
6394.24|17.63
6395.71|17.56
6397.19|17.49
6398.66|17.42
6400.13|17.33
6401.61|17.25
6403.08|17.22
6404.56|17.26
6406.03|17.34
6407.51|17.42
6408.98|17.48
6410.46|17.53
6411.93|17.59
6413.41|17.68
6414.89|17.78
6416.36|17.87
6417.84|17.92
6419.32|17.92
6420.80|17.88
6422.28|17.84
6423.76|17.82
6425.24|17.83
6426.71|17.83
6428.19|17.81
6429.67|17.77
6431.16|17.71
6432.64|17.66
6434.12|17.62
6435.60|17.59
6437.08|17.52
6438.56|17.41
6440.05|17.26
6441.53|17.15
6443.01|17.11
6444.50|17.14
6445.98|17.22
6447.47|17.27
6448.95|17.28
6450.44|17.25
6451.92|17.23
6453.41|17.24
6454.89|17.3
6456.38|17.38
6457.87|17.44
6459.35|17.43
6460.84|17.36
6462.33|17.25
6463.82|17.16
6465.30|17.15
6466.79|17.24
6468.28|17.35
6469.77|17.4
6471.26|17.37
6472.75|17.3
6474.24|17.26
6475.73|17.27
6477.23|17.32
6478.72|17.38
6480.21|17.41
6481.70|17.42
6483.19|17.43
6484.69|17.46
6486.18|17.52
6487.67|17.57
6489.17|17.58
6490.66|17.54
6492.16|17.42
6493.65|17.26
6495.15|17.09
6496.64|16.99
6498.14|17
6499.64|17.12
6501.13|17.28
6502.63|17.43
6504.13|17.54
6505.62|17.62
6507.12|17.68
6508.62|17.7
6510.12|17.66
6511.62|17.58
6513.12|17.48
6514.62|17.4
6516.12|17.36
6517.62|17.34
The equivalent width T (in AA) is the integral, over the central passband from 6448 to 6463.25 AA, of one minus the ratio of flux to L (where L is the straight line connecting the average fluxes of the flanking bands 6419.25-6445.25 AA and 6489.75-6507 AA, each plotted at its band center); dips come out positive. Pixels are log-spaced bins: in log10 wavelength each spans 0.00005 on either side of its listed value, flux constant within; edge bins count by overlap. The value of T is 0.16 AA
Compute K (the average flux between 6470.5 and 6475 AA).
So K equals 17.3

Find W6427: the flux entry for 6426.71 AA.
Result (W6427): 17.83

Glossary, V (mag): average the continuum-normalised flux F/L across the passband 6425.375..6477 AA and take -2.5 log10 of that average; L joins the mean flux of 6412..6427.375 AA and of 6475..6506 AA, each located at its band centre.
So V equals 0.01 mag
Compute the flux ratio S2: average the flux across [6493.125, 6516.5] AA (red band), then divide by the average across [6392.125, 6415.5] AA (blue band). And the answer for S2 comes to 0.99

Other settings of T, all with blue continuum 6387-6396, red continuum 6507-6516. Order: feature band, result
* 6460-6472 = 0.2 AA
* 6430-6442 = 0.1 AA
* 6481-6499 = 0.2 AA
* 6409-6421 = 0.0 AA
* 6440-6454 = 0.4 AA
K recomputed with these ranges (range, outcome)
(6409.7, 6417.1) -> 17.7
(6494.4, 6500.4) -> 17.1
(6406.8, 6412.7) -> 17.5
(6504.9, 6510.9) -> 17.6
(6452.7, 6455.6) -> 17.3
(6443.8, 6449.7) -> 17.2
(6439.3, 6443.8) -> 17.1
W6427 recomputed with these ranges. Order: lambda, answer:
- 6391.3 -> 17.79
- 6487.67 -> 17.57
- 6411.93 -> 17.59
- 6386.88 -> 17.79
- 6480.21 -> 17.41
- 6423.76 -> 17.82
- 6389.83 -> 17.84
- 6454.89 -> 17.3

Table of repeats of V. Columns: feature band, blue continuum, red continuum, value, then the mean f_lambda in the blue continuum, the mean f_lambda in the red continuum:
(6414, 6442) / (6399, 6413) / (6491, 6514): -0.019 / 17.4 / 17.4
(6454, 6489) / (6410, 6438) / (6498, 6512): 0.014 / 17.7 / 17.5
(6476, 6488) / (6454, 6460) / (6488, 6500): -0.008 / 17.4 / 17.3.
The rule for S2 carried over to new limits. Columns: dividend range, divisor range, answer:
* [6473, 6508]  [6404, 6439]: 0.98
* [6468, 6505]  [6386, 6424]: 0.98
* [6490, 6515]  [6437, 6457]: 1.01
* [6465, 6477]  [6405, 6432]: 0.98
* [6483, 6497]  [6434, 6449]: 1.00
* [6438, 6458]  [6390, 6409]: 0.99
